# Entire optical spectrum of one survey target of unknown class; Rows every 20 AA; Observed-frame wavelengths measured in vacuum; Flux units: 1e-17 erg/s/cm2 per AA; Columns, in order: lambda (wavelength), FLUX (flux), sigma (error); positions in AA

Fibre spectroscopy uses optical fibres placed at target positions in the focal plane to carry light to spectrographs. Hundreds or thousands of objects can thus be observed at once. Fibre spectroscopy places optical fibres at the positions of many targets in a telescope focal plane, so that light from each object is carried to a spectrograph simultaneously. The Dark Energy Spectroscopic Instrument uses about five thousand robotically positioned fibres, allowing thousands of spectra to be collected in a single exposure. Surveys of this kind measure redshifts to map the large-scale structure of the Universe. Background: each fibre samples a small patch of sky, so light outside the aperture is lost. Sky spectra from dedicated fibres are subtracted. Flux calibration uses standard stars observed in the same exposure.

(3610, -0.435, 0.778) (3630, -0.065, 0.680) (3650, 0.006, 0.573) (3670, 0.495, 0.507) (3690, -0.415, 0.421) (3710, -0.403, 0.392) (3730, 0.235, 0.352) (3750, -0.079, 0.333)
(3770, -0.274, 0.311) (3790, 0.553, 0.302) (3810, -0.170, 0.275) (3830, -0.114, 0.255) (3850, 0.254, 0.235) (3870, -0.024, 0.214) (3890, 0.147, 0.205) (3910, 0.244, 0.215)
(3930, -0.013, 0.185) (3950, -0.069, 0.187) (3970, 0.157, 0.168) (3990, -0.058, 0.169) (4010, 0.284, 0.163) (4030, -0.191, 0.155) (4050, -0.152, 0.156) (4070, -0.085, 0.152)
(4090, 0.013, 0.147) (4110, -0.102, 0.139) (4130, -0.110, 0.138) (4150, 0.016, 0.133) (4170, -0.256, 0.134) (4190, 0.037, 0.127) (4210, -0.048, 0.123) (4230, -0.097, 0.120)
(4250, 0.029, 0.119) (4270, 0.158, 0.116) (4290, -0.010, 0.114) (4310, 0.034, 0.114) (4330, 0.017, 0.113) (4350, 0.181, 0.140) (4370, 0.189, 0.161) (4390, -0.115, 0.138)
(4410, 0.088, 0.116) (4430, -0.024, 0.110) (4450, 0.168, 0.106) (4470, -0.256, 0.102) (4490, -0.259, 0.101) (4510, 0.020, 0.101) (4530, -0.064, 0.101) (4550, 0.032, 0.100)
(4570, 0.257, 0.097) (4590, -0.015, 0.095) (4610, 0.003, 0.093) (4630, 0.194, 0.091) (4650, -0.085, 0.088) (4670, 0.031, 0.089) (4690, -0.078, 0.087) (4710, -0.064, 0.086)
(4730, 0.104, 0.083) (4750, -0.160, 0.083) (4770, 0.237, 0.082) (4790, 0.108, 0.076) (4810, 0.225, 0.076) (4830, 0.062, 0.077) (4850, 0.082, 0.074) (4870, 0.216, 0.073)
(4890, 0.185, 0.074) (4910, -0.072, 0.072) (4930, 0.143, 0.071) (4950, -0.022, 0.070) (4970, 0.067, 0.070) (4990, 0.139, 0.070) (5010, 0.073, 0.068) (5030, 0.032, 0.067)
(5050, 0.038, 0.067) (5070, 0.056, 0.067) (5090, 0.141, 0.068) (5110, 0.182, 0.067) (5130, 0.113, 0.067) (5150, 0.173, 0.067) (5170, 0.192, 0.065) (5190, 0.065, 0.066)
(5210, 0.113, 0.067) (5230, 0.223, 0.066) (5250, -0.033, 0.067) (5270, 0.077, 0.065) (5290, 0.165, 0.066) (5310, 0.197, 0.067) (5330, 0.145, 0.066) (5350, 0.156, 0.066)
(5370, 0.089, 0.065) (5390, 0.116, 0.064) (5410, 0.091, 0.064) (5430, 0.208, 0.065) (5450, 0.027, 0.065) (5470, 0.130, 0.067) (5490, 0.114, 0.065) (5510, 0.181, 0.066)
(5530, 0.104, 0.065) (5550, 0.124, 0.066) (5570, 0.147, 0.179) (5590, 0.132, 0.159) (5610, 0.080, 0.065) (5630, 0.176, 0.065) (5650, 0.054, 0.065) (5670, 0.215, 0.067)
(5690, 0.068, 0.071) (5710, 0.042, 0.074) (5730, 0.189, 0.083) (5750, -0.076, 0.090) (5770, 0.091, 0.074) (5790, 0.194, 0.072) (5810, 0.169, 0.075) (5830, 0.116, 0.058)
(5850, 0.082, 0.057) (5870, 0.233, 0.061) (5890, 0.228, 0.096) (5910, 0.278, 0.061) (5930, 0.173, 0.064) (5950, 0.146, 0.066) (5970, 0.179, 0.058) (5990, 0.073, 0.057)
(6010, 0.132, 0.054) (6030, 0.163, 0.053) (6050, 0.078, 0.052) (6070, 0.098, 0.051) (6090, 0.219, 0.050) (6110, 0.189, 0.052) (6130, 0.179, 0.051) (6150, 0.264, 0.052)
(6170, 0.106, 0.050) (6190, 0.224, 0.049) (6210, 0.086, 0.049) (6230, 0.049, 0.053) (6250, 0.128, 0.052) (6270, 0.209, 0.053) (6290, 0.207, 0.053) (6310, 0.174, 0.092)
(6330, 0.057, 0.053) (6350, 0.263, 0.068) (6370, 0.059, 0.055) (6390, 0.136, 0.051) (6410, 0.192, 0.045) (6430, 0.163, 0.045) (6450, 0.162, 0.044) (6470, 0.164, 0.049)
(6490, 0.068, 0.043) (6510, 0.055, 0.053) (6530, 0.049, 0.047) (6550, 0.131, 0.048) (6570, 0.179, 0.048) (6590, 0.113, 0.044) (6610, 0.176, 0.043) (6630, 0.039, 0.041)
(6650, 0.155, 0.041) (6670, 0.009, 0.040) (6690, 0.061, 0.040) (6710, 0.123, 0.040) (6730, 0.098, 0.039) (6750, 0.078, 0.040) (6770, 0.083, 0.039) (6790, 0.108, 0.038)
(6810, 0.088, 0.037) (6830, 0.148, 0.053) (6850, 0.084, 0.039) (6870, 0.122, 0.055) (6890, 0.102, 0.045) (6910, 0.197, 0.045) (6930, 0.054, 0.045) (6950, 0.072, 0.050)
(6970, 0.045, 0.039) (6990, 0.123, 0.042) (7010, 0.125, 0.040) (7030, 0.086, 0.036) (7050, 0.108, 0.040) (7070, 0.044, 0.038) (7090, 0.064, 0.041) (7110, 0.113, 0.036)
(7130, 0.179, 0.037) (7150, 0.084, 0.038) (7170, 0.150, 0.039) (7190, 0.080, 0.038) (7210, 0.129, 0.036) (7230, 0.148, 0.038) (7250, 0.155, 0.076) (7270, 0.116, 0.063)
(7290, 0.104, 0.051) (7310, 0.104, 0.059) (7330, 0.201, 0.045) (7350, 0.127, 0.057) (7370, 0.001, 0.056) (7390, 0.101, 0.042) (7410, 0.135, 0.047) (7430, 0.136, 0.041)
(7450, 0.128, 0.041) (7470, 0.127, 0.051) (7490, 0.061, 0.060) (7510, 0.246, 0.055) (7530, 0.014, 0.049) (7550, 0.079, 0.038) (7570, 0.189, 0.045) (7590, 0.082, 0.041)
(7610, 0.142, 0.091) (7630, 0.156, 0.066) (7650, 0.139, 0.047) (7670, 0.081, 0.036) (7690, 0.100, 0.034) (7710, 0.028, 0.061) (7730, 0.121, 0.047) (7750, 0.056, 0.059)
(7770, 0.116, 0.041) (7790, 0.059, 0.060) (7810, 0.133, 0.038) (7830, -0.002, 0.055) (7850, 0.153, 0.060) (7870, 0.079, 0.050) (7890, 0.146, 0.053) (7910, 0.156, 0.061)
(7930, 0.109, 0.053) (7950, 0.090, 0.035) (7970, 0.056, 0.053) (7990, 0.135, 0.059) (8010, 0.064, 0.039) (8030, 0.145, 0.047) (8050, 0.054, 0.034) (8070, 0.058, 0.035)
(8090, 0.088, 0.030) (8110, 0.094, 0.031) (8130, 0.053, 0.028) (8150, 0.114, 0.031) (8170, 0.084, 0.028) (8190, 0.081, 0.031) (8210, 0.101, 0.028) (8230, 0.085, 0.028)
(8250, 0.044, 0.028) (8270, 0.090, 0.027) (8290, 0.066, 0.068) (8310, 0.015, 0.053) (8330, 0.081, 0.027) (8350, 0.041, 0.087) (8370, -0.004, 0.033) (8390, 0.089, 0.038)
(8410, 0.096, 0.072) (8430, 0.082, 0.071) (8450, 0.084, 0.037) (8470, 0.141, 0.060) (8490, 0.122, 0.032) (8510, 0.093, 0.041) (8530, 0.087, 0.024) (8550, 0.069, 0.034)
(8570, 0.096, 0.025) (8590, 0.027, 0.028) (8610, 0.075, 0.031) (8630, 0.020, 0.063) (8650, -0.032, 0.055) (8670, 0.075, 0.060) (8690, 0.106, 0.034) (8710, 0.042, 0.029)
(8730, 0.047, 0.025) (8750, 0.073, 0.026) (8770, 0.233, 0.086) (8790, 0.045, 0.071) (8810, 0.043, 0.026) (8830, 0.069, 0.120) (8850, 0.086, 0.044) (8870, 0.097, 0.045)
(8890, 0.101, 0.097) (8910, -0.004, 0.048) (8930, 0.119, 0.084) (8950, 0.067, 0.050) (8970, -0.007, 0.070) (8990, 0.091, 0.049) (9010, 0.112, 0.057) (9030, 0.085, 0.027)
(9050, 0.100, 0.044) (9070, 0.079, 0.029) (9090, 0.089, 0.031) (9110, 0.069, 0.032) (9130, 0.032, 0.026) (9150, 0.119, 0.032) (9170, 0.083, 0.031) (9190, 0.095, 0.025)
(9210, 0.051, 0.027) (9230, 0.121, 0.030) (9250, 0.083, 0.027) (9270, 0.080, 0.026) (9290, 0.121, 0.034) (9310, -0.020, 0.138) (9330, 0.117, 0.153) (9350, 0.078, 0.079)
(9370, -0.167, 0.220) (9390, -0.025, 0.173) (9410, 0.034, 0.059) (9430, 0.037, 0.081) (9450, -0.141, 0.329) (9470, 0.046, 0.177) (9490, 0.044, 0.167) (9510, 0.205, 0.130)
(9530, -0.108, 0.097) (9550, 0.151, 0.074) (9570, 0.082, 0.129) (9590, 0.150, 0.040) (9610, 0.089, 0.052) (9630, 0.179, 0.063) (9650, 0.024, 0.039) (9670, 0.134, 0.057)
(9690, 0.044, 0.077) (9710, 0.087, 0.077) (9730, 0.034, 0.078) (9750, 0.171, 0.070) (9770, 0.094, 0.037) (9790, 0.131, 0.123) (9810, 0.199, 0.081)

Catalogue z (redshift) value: 0.14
